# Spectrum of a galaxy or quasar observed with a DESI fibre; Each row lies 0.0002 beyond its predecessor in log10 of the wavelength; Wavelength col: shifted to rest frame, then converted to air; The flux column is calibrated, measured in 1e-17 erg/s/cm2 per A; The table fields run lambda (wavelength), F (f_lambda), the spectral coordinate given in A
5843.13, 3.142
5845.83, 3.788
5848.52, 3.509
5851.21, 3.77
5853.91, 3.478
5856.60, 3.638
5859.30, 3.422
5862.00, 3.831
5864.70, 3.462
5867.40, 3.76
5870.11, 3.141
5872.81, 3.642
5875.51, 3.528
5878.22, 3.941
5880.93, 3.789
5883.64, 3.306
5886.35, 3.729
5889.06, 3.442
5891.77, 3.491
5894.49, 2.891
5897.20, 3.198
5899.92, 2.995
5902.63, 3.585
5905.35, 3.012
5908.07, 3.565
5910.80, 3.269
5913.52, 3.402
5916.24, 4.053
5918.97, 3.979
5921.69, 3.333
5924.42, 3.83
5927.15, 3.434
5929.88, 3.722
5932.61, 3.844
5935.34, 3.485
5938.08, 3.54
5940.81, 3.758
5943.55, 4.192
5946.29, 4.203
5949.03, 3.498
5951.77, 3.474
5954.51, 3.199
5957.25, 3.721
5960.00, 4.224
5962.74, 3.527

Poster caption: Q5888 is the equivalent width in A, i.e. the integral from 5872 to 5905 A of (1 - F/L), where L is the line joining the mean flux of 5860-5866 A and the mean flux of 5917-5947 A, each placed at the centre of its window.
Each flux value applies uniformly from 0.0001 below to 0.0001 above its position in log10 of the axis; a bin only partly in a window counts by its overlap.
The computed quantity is 2.0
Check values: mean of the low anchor 3.62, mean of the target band 3.44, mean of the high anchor 3.75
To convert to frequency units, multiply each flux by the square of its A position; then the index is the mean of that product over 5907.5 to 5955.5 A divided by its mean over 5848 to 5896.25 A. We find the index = 1.1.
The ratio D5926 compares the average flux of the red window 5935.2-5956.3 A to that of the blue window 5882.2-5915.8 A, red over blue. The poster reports 1.10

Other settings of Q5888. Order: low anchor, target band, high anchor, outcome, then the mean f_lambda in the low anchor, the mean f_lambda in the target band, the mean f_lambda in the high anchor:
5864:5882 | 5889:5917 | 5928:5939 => 2.24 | 3.61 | 3.34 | 3.64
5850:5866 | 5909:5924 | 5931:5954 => 0.28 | 3.6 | 3.62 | 3.73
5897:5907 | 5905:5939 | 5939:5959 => -1.63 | 3.21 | 3.59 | 3.73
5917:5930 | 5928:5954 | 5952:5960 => -0.67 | 3.67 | 3.72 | 3.59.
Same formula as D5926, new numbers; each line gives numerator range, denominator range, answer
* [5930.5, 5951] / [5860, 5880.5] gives 1.04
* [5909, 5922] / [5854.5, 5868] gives 1.01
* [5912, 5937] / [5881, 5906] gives 1.10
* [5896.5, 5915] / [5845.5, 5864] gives 0.91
